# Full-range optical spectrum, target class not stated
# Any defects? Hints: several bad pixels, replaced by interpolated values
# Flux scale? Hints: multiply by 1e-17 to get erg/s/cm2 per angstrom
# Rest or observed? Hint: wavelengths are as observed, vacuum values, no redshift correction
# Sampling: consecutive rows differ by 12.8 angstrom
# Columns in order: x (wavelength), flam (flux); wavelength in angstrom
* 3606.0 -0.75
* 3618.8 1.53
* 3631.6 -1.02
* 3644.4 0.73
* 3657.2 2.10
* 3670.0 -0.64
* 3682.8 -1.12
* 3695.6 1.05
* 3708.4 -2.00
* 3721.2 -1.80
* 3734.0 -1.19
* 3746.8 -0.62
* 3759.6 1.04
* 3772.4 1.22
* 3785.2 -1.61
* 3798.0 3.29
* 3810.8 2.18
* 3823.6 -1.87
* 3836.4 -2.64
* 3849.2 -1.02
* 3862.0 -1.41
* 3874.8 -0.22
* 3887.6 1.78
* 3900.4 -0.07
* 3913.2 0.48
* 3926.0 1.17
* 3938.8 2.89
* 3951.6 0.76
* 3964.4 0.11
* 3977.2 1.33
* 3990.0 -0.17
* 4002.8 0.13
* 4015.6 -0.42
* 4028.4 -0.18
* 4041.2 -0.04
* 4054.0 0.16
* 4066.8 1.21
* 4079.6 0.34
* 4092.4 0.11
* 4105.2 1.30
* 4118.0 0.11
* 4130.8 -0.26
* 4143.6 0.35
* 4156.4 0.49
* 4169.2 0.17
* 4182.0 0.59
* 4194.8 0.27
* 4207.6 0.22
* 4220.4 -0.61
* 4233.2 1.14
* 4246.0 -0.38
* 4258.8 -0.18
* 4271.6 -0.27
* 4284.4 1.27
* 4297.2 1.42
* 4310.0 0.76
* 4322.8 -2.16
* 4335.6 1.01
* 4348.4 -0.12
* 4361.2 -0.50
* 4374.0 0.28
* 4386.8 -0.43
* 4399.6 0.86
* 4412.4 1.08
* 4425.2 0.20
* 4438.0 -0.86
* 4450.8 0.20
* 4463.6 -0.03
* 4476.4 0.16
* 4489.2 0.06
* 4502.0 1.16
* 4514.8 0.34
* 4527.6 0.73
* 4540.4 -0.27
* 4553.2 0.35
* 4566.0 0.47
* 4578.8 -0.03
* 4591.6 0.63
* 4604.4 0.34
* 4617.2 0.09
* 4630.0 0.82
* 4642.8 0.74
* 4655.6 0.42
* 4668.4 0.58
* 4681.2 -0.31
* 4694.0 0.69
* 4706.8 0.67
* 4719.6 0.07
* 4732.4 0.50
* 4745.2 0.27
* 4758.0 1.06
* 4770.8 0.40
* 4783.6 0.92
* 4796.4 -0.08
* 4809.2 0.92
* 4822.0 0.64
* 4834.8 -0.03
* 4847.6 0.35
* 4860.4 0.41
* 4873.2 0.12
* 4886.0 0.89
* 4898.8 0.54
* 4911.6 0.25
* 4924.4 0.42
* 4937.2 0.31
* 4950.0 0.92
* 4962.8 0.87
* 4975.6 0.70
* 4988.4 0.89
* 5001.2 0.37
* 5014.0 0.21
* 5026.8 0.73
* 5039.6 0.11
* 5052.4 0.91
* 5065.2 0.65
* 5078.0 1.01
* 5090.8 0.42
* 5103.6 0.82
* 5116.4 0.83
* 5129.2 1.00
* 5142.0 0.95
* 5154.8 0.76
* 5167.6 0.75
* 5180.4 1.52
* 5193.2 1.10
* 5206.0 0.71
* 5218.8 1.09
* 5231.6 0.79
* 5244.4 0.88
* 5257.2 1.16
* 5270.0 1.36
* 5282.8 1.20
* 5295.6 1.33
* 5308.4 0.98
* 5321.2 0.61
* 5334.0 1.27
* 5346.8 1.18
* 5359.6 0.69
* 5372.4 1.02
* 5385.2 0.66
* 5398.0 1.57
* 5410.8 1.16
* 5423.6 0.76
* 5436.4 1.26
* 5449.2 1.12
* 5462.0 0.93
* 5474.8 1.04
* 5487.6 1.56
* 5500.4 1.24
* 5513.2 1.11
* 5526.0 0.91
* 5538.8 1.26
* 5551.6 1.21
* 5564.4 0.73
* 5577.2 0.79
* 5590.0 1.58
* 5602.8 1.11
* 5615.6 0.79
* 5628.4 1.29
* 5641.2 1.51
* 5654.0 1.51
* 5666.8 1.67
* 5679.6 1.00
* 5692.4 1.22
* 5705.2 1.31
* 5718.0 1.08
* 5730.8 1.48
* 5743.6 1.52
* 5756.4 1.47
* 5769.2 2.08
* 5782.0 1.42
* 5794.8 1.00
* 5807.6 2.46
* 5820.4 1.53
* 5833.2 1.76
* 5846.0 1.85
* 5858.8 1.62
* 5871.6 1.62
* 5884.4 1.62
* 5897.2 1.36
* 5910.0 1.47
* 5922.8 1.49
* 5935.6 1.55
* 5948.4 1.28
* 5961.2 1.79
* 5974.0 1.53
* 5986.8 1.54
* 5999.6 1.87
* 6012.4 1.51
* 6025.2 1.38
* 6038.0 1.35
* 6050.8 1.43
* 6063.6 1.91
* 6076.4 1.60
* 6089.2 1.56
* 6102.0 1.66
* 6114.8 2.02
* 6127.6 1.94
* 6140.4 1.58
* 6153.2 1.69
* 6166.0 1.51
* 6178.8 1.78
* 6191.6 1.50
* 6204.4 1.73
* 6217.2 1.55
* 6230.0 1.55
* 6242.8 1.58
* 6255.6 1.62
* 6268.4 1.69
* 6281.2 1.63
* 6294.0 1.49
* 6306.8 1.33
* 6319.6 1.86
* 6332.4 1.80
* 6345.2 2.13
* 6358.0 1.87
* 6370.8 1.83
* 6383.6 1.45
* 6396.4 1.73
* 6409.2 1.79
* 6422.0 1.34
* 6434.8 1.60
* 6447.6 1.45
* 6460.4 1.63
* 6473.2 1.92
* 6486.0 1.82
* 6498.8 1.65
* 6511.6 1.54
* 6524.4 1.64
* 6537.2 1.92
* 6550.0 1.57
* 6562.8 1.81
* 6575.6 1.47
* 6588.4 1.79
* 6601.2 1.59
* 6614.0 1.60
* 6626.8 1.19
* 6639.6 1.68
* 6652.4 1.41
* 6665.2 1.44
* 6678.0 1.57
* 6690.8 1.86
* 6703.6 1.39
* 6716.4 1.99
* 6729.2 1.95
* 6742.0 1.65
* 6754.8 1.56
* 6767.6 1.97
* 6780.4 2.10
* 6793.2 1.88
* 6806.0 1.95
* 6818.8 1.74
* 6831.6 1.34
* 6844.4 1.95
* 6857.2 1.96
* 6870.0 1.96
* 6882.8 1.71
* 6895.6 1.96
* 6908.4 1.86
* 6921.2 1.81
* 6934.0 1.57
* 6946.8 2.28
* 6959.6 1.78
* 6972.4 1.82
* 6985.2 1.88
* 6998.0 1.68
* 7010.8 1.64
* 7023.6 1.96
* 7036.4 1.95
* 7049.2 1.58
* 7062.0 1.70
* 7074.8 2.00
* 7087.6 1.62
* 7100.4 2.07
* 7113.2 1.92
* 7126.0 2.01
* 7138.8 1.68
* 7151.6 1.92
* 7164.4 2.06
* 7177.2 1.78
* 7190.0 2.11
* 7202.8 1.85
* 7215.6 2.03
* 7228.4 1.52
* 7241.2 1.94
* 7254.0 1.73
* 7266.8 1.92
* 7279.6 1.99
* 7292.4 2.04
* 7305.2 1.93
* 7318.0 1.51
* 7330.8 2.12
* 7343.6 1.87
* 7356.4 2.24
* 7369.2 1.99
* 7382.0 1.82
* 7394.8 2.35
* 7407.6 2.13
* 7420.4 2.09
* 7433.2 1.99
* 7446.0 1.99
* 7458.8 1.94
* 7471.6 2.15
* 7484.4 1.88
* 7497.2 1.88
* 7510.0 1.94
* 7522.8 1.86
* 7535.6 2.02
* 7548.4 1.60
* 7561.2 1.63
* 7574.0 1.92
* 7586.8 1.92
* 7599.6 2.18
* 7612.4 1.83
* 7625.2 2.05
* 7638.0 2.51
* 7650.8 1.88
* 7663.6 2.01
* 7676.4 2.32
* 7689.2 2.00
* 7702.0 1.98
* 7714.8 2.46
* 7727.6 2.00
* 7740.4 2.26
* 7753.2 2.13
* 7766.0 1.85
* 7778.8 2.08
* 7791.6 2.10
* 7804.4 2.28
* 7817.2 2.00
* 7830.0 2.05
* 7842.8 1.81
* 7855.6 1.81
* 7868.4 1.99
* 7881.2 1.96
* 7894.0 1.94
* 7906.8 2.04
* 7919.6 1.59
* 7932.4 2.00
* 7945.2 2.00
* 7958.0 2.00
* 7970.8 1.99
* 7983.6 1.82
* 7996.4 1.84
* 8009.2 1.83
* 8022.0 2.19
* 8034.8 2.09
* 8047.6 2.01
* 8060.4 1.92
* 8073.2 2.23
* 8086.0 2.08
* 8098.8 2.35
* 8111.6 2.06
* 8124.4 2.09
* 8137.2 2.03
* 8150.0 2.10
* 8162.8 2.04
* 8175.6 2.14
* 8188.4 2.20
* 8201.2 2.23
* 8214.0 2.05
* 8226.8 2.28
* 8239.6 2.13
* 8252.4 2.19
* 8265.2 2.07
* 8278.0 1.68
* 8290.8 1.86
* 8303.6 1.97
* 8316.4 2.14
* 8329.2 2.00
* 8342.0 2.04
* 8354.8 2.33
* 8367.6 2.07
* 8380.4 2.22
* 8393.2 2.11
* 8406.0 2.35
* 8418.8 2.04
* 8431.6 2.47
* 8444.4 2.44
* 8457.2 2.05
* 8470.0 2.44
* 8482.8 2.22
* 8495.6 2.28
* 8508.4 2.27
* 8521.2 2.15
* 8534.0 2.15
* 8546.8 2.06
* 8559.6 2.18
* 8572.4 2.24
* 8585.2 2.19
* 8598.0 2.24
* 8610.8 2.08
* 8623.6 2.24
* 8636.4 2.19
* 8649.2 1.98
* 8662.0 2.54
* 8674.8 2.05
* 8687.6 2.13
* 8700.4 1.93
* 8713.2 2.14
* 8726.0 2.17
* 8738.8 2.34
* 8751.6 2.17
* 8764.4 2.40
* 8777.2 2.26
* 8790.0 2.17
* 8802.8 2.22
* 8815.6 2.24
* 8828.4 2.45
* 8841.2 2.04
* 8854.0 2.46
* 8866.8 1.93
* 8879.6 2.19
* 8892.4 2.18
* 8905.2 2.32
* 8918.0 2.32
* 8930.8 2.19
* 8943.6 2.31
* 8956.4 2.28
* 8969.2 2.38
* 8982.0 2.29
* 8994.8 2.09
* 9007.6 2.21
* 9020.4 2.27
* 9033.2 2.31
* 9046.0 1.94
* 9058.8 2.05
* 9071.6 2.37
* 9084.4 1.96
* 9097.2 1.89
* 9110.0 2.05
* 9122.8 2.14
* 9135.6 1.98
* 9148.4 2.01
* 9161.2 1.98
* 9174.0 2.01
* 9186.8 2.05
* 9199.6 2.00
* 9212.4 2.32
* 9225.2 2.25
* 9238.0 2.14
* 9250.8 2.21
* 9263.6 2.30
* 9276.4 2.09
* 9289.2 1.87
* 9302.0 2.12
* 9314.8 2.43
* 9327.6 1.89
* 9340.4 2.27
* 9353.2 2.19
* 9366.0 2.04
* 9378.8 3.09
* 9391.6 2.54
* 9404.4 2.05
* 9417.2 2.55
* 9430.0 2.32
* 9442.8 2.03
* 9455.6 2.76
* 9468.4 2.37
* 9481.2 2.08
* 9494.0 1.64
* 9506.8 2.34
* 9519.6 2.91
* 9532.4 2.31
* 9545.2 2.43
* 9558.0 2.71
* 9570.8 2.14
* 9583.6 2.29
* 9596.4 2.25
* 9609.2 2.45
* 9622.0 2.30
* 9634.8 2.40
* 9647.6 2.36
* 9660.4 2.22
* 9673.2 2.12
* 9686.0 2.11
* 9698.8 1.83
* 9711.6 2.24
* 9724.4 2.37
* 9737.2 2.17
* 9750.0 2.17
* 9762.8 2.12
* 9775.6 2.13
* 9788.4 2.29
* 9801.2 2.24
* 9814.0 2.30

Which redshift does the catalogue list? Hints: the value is 0.28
